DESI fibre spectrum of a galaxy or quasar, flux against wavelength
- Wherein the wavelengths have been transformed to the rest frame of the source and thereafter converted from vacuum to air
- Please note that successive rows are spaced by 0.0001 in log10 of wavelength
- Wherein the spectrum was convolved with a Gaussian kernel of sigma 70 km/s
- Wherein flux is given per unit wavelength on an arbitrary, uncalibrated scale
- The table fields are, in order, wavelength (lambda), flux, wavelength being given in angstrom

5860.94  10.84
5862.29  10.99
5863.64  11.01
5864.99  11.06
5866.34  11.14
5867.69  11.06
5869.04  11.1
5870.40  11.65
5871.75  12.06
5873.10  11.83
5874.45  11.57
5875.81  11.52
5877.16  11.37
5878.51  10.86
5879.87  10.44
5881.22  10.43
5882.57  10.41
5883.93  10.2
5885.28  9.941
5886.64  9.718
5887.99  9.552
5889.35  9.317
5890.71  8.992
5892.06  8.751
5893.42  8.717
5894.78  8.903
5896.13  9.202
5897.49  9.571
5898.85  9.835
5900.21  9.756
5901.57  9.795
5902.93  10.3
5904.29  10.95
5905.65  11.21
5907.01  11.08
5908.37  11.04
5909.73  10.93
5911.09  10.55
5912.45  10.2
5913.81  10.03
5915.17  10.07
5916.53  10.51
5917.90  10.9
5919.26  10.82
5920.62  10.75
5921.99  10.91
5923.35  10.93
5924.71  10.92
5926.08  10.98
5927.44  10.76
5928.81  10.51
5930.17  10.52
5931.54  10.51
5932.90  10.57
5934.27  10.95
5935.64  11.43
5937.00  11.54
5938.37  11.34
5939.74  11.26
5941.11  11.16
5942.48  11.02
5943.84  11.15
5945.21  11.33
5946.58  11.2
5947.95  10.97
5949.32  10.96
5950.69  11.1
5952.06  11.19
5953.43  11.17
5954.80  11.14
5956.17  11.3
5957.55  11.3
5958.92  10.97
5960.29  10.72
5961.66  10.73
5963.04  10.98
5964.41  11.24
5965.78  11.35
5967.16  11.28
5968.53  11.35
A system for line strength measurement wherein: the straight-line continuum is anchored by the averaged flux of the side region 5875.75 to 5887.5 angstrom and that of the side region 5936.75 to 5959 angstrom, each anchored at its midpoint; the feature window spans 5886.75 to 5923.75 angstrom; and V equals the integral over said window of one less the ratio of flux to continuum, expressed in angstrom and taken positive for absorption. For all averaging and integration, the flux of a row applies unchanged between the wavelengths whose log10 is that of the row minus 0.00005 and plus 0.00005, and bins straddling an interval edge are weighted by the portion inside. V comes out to 2.1 angstrom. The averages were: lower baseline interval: 10.5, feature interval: 10.1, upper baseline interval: 11.2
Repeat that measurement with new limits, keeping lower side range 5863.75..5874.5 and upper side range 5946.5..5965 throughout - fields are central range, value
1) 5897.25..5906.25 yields 0.8 angstrom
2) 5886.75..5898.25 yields 2.2 angstrom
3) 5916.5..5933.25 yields 0.7 angstrom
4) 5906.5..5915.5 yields 0.5 angstrom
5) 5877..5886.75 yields 0.8 angstrom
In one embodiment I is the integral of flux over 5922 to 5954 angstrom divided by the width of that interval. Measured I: 11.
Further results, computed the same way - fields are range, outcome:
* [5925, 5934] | 10.7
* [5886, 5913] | 9.92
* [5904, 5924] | 10.7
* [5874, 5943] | 10.5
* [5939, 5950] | 11.1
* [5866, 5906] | 10.3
